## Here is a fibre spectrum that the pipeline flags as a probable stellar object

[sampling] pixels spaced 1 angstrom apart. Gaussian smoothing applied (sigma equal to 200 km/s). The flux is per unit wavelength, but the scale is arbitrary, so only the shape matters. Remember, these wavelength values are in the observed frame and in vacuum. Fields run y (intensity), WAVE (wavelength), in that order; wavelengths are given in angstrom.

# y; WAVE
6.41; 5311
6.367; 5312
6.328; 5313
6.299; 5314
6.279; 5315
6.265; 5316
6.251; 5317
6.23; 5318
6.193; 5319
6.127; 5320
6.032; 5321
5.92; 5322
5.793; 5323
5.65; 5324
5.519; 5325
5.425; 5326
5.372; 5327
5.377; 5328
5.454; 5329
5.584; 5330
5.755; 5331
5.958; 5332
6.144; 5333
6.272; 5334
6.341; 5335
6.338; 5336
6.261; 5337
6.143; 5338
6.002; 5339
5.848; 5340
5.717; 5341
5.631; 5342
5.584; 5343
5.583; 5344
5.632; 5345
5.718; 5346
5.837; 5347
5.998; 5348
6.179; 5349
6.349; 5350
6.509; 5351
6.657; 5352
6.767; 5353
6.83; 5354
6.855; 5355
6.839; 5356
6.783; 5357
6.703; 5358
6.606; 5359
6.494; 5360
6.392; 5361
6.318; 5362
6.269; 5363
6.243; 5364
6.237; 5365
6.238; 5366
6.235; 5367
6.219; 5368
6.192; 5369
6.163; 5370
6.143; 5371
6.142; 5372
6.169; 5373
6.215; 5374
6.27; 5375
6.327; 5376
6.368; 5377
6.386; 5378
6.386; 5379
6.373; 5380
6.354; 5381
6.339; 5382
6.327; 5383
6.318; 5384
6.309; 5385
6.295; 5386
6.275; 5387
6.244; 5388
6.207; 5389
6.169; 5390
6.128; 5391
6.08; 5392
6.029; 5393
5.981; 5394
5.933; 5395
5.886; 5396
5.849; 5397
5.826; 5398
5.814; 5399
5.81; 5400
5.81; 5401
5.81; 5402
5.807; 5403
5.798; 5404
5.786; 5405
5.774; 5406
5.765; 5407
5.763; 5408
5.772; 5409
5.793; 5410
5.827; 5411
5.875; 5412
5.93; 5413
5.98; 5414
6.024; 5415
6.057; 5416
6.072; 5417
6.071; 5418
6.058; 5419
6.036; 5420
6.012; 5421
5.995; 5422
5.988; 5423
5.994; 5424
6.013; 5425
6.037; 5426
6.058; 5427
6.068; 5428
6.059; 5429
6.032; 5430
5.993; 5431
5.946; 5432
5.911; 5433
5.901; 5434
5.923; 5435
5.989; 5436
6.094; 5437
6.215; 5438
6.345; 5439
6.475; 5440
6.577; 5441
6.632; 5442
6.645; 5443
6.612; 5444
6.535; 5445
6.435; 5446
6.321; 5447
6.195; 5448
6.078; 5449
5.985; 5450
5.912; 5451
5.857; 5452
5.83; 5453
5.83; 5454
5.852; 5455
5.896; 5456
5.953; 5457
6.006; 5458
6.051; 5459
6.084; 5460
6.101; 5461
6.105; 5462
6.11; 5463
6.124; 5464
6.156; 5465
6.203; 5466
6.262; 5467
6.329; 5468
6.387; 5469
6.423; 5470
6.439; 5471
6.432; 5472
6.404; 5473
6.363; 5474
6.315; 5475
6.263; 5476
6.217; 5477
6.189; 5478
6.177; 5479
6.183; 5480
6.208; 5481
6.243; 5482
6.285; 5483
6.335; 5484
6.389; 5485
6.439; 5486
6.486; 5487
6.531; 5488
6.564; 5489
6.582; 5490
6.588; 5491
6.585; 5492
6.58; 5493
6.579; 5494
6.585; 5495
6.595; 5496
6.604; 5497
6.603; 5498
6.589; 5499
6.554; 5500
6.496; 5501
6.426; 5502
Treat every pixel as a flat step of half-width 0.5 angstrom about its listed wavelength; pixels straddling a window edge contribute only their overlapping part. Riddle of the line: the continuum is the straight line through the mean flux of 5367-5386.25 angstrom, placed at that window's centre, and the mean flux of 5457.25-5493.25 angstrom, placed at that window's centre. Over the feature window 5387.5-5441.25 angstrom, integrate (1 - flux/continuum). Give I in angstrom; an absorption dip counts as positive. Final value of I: 2.58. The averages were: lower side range 6.28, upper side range 6.31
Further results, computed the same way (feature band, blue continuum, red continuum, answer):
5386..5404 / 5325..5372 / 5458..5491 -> 0.6 angstrom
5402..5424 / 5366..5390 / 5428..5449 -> 1.2 angstrom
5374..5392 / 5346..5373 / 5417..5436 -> -0.1 angstrom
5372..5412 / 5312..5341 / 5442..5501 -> 0.4 angstrom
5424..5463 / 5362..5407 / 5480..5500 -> 1.3 angstrom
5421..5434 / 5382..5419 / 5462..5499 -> 0.2 angstrom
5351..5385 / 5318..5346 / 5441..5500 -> -2.5 angstrom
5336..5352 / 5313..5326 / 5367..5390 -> 0.4 angstrom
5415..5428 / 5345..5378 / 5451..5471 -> 0.3 angstrom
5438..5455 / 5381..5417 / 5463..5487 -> -0.2 angstrom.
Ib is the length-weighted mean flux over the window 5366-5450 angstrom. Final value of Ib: 6.1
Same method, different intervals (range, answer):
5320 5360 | 6.06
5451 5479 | 6.15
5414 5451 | 6.14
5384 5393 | 6.21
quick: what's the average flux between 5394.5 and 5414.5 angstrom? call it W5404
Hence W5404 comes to 5.83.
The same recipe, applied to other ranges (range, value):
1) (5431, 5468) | 6.14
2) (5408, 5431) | 5.98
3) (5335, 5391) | 6.25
